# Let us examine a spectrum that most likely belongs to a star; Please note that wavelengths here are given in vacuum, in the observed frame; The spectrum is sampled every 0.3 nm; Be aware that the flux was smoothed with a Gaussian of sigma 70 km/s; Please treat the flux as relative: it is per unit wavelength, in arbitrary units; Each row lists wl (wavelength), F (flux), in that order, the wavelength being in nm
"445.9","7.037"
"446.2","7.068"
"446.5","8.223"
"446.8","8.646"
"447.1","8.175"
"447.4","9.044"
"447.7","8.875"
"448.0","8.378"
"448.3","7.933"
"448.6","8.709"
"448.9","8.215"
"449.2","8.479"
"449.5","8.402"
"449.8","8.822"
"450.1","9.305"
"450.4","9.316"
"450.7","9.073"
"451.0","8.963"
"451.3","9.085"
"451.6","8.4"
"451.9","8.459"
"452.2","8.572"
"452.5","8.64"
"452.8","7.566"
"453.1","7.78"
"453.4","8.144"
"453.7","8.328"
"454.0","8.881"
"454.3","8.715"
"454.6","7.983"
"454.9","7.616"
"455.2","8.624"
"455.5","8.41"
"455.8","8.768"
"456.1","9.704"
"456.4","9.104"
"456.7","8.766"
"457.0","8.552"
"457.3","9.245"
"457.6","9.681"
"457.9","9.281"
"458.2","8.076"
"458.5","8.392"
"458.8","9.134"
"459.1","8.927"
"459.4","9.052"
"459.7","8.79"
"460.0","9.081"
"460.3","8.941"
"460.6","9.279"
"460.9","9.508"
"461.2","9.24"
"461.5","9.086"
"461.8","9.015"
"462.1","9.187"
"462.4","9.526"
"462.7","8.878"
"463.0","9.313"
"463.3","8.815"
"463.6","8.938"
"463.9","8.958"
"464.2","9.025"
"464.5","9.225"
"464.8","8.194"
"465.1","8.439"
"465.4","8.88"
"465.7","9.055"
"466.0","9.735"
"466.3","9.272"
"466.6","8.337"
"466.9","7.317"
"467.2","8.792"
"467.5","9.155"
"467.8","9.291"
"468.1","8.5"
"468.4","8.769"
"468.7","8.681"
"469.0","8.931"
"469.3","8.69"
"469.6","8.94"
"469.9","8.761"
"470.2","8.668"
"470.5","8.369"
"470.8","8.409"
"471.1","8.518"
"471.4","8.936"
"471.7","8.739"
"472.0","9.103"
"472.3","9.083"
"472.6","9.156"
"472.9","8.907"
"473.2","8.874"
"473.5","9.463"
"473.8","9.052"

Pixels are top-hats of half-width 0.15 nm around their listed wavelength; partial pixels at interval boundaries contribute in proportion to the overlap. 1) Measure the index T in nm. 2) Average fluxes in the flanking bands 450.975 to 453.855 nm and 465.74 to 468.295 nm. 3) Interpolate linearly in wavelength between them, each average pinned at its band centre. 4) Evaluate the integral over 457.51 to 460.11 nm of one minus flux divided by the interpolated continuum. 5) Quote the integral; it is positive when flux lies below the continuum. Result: -0.107 nm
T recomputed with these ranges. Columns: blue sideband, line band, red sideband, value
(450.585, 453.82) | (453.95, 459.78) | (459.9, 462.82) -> 0.025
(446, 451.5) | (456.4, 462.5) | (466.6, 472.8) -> -0.267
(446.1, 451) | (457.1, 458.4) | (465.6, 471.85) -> -0.056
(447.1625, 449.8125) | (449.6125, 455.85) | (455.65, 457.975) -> 0.199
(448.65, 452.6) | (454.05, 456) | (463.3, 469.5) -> 0.078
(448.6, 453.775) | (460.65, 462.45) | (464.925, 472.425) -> -0.115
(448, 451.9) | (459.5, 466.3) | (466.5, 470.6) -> -0.297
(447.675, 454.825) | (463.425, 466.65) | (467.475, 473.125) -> -0.072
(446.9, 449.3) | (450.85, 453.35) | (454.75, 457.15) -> 0.048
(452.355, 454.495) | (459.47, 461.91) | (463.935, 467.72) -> -0.151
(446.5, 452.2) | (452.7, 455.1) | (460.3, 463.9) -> 0.187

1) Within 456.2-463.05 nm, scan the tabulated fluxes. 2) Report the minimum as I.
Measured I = 8.076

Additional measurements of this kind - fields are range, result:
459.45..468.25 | 7.317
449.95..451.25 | 8.963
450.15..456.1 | 7.566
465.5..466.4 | 9.055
